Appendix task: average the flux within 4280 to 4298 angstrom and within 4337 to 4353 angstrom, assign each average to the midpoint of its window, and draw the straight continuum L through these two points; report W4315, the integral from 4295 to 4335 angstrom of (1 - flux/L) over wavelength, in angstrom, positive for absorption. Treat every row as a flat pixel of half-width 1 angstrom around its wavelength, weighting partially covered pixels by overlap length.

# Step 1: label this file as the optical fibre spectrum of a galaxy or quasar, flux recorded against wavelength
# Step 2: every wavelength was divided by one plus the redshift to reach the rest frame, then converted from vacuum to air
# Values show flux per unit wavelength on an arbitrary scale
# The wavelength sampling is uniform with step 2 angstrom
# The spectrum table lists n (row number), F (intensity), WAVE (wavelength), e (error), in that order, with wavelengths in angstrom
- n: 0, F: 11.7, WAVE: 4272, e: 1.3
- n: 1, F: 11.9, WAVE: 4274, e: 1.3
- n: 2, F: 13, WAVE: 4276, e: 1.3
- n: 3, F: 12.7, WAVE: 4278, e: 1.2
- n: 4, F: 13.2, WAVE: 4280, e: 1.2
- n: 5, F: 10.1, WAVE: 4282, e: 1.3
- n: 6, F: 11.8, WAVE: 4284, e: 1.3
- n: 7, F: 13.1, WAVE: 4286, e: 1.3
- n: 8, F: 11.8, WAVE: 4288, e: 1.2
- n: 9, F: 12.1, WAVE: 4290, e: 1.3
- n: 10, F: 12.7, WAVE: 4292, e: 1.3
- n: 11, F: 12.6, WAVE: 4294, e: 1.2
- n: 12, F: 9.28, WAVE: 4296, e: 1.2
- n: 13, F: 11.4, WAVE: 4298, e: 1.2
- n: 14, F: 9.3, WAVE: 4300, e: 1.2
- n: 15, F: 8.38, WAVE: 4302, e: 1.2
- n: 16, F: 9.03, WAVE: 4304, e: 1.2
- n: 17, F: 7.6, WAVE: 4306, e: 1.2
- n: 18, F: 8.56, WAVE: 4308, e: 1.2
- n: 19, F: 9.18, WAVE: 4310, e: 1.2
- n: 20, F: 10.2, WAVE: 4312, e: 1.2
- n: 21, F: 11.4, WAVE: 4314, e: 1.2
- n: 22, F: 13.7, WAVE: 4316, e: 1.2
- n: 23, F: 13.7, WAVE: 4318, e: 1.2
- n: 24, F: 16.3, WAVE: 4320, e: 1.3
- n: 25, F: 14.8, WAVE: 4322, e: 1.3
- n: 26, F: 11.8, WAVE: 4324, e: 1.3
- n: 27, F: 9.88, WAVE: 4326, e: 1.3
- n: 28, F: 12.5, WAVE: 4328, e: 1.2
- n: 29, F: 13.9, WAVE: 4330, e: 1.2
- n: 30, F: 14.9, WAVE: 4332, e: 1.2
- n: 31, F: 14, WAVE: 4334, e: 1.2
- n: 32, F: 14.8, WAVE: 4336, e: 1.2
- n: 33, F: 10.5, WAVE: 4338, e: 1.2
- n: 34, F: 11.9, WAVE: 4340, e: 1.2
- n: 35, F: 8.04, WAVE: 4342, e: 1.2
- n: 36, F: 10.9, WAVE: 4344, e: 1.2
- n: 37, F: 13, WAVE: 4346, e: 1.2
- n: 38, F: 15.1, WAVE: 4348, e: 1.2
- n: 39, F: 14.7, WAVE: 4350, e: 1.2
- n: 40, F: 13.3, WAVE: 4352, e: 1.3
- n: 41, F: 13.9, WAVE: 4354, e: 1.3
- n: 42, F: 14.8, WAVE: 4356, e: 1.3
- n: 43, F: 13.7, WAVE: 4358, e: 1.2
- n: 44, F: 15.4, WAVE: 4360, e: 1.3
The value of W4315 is 1.58 angstrom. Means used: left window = 11.8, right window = 12.2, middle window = 11.5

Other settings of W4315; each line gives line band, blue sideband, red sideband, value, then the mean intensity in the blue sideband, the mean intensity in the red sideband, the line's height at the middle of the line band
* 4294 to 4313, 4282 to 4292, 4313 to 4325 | 5.1 angstrom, 12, 13.6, 12.9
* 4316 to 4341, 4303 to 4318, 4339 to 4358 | -4.0 angstrom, 10.2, 12.9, 11.5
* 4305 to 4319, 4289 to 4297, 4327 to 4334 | 2.4 angstrom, 11.7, 13.8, 12.7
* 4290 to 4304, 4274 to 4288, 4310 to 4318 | 1.6 angstrom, 12.2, 11.7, 12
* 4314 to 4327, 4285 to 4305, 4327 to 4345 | -1.5 angstrom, 11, 12.4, 11.8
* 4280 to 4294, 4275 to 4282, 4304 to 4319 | -0.1 angstrom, 12.6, 10.5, 12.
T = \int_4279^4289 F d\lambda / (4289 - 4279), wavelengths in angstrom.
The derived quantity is 12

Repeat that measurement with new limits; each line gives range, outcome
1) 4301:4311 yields 8.55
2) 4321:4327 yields 12.2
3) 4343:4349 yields 13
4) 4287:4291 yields 11.9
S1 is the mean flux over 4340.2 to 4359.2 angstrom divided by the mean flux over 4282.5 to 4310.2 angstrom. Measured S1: 1.24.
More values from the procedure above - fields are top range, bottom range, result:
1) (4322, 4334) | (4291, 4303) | 1.22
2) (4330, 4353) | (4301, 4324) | 1.15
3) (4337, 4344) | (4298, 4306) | 1.13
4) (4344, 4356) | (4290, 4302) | 1.26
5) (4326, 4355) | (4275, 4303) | 1.11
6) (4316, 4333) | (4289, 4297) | 1.16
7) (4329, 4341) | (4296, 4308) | 1.46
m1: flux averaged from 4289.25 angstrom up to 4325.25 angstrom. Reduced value 11.2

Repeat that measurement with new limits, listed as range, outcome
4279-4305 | 11.1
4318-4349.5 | 12.9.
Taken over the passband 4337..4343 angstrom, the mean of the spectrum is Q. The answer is 10.1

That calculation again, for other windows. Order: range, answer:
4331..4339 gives 13.6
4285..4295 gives 12.5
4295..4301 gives 9.99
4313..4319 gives 12.9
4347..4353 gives 14.4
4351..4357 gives 14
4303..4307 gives 8.31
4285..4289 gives 12.4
